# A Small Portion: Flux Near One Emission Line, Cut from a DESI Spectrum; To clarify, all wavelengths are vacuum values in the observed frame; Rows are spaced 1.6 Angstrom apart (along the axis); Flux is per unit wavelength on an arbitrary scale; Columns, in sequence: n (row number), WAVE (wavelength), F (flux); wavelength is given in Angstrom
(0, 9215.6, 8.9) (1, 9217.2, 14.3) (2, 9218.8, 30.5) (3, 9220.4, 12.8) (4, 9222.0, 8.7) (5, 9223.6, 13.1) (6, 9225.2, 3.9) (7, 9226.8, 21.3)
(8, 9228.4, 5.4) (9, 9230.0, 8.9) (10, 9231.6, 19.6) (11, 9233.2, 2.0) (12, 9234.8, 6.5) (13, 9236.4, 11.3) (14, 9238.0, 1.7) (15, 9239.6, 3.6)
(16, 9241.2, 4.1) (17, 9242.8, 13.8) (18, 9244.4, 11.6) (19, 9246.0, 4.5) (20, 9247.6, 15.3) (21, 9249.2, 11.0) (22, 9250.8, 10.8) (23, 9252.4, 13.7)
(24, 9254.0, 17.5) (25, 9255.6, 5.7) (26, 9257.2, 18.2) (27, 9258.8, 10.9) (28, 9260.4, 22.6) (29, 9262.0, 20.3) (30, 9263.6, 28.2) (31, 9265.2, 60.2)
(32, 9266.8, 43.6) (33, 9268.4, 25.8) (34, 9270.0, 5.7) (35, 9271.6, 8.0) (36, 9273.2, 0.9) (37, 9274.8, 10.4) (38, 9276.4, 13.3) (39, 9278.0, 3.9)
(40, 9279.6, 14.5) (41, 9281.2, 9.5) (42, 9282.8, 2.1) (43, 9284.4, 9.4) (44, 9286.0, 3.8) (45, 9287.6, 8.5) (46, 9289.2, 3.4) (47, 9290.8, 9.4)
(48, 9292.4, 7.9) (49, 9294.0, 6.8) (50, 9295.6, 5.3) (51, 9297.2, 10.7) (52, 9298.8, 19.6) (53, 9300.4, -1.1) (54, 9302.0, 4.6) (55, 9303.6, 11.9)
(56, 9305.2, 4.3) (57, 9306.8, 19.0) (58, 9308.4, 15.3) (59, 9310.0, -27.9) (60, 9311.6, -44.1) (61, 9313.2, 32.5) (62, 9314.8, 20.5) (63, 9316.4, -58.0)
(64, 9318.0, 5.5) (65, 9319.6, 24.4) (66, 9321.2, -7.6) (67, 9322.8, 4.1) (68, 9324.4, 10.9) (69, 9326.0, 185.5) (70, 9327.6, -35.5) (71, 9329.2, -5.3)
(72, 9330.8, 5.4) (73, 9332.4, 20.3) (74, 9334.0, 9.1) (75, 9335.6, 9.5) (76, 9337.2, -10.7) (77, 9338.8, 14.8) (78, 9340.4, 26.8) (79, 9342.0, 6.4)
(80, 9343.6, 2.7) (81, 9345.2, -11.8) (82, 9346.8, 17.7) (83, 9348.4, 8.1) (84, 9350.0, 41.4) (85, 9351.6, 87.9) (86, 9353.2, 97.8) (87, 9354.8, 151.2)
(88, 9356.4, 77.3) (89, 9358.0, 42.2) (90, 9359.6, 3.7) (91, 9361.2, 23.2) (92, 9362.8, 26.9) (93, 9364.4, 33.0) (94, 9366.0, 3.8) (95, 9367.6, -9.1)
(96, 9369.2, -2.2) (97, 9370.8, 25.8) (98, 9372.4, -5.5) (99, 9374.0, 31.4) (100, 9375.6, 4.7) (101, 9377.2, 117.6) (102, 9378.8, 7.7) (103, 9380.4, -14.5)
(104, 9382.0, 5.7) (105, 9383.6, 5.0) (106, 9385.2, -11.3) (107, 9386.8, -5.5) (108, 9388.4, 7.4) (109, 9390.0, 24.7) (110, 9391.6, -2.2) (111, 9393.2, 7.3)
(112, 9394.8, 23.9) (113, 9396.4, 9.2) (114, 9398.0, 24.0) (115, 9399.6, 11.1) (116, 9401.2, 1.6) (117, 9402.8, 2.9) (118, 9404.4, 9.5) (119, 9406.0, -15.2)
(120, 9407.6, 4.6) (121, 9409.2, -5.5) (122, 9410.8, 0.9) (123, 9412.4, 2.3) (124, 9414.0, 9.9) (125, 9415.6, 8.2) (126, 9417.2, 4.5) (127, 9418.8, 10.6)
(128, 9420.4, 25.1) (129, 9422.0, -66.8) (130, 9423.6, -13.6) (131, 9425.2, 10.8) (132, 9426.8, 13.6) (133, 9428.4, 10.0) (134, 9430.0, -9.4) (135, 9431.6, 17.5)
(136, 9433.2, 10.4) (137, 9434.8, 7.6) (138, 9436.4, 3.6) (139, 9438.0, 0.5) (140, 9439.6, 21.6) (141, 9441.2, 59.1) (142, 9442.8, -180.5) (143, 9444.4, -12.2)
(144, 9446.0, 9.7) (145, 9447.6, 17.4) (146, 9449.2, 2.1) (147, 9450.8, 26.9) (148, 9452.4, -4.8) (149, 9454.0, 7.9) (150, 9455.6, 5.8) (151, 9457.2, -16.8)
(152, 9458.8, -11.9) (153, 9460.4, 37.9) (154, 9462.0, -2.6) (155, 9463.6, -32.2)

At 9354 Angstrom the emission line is [O III]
